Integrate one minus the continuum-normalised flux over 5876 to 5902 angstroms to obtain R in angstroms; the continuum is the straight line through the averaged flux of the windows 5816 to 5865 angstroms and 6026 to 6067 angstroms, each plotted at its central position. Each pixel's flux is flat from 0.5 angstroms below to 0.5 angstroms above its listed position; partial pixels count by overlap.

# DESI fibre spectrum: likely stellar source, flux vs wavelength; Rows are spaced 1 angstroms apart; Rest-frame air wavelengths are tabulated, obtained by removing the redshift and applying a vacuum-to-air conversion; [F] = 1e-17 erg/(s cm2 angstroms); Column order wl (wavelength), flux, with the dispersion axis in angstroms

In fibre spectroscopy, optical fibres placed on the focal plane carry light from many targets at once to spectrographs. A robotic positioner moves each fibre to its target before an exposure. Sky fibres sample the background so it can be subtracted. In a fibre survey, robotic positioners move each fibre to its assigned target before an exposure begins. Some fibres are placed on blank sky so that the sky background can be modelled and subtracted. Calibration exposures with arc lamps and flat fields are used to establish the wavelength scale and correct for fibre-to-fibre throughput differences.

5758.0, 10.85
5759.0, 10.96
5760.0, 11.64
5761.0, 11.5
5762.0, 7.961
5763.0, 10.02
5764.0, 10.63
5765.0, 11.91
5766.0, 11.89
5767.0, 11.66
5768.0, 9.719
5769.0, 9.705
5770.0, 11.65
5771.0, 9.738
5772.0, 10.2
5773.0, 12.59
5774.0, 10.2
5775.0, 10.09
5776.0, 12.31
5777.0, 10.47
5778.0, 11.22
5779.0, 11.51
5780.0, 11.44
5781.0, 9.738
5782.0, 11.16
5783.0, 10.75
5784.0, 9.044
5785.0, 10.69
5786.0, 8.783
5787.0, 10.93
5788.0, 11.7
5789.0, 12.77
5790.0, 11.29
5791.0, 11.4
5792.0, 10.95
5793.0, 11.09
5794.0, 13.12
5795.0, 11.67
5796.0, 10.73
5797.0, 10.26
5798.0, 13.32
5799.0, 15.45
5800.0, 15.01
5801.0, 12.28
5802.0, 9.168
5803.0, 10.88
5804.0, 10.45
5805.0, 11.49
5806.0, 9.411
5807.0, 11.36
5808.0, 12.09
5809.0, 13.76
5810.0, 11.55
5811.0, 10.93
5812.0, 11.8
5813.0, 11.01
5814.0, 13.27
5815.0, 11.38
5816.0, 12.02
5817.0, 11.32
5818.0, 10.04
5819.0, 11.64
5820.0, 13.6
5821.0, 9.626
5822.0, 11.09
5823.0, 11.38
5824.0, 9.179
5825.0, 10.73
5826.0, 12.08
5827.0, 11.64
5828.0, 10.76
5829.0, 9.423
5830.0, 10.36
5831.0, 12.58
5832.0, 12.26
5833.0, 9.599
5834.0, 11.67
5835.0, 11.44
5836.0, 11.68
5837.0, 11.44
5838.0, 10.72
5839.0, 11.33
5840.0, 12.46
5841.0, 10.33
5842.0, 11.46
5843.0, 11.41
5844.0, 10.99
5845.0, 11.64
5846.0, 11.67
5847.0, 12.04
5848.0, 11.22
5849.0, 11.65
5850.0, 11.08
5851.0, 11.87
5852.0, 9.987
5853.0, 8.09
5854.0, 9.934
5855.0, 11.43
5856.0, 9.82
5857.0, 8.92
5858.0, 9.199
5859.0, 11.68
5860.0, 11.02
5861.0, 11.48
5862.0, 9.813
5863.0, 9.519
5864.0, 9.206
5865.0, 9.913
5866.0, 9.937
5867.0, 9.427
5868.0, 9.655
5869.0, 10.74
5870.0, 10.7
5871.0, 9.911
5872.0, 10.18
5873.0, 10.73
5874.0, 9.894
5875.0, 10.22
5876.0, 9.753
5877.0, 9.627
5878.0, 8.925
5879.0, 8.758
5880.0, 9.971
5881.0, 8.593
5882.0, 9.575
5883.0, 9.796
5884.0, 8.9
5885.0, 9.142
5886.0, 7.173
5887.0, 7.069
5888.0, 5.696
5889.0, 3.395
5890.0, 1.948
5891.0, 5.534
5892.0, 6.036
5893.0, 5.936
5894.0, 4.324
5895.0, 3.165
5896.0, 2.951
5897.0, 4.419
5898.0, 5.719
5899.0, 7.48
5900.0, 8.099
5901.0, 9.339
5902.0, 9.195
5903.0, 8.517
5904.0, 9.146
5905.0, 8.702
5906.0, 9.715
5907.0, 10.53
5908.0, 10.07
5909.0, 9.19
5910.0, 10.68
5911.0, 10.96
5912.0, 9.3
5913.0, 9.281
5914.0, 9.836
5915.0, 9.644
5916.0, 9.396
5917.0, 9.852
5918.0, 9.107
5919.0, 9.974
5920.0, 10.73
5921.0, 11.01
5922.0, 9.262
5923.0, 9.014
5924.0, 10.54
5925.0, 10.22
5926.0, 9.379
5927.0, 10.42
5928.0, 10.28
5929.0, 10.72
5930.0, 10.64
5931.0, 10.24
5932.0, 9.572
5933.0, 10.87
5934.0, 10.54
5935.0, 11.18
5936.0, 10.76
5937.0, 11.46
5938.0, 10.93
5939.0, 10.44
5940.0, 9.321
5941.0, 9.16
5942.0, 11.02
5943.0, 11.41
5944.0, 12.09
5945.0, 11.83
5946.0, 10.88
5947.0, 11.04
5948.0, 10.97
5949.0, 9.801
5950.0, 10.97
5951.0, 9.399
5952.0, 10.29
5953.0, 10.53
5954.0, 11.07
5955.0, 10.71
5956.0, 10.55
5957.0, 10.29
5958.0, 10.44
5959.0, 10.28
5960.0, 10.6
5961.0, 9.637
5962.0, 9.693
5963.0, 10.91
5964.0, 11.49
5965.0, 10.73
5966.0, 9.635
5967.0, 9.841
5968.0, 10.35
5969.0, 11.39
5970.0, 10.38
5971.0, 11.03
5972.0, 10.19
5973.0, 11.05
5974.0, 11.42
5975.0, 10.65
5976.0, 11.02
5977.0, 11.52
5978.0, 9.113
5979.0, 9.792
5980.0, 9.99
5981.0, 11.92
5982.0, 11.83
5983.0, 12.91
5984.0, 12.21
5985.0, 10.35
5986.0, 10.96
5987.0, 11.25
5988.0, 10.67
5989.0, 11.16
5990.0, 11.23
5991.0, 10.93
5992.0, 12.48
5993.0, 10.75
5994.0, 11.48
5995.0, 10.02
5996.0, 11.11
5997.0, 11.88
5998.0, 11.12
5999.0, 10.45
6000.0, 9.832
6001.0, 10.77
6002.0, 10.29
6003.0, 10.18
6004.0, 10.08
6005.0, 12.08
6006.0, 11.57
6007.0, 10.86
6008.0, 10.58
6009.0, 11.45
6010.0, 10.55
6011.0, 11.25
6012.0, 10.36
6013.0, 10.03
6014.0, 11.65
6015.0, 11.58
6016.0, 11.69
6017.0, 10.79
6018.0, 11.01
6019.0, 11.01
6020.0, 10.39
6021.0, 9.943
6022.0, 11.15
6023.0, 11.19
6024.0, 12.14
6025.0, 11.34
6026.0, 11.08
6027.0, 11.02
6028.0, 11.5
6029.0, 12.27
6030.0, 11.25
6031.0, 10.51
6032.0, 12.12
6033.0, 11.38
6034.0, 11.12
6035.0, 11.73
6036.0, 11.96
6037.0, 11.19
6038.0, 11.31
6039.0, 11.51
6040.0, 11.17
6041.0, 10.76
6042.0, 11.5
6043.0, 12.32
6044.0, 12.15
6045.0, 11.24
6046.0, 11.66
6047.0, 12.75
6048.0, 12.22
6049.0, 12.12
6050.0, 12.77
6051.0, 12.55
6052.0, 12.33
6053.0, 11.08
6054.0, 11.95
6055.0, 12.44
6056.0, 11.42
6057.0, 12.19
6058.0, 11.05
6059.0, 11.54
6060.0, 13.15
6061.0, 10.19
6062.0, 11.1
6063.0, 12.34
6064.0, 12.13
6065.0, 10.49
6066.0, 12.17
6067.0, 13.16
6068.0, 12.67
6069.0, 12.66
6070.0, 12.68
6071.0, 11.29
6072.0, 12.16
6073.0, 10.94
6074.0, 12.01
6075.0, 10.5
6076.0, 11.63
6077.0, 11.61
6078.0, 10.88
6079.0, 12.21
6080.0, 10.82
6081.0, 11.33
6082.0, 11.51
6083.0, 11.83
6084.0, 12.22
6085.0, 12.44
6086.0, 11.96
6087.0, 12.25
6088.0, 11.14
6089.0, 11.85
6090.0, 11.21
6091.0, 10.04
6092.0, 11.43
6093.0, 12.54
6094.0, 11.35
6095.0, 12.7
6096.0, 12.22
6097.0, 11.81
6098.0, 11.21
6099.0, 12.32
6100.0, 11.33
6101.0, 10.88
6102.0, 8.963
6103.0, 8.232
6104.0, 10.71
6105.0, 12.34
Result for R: 9.7 angstroms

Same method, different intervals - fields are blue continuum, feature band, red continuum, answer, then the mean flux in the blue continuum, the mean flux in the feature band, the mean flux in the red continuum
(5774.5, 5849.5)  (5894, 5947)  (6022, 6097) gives 9.02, 11.3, 9.54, 11.7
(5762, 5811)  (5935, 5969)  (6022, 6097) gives 2.73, 11.2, 10.6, 11.7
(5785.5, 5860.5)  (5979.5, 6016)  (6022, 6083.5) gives 1.66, 11.3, 11.1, 11.7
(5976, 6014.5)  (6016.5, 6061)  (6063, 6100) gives -0.74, 11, 11.6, 11.8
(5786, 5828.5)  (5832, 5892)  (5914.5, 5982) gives 7.00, 11.5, 9.84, 10.5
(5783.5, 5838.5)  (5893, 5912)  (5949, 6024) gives 5.47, 11.4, 7.89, 10.8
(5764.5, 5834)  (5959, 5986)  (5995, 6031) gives 0.71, 11.3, 10.8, 11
